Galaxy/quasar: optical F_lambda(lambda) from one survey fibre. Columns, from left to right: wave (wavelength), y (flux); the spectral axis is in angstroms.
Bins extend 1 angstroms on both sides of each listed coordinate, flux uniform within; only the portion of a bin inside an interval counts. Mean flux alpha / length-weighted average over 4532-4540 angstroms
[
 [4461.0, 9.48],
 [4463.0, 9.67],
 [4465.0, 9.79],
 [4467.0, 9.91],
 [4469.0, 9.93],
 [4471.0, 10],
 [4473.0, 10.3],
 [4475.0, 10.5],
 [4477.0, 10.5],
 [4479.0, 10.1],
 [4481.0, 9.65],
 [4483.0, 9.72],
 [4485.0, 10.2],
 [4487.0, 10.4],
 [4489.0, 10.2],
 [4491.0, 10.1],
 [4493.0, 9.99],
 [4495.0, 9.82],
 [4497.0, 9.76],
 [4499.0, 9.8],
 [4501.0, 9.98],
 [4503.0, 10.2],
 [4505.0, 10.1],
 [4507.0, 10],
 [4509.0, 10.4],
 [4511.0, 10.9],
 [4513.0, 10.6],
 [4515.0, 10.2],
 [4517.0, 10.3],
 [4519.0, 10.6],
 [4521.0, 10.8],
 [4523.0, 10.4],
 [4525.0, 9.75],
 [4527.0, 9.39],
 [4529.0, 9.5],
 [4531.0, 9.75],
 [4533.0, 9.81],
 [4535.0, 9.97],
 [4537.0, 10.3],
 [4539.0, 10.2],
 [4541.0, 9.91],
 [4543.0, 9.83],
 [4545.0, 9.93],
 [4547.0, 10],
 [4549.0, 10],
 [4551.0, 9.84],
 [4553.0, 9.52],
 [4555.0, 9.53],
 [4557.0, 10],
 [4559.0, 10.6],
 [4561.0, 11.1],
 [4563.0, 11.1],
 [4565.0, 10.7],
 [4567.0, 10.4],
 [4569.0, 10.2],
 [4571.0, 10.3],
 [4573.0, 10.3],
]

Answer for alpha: 10.1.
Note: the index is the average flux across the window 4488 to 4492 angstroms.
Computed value 10.1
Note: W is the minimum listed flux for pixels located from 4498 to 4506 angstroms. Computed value 9.8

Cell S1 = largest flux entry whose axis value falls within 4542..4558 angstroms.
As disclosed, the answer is 10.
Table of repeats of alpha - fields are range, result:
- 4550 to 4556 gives 9.63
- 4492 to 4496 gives 9.91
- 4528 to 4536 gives 9.76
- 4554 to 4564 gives 10.5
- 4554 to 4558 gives 9.77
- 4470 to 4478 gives 10.3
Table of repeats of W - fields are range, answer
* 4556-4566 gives 10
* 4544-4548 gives 9.93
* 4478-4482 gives 9.65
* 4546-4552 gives 9.84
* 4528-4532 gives 9.5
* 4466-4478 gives 9.91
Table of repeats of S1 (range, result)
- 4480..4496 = 10.4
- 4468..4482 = 10.5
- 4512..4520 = 10.6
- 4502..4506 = 10.2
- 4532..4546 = 10.3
